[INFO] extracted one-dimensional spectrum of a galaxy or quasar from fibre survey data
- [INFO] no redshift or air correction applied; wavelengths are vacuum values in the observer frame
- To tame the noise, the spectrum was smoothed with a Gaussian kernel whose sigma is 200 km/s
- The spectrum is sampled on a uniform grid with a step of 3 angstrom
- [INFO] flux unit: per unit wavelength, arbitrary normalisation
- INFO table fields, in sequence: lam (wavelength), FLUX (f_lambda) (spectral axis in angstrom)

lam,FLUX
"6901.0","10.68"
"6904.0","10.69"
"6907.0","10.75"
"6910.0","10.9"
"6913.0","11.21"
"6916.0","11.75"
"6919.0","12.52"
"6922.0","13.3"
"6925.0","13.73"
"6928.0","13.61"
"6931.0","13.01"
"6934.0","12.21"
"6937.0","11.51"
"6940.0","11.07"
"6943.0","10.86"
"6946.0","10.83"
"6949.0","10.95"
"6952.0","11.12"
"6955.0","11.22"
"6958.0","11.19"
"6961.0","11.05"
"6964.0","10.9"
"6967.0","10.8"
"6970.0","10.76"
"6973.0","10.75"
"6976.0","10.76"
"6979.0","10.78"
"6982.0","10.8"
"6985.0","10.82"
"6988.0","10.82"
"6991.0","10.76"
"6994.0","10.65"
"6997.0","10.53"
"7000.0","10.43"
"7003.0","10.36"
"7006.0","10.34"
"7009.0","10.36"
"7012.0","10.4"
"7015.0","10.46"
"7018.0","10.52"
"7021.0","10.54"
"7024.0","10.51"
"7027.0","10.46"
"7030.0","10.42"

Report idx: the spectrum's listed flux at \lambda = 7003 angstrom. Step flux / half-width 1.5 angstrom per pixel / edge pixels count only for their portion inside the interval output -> 10.36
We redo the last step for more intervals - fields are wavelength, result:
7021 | 10.54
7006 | 10.34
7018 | 10.52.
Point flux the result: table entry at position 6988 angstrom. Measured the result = 10.82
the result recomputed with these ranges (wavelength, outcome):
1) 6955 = 11.22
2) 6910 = 10.9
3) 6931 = 13.01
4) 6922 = 13.3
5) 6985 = 10.82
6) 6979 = 10.78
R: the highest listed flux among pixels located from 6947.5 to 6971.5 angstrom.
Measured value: 11.22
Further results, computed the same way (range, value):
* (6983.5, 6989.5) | 10.82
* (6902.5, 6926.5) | 13.73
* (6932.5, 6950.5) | 12.21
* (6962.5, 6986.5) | 10.9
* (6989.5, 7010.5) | 10.76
